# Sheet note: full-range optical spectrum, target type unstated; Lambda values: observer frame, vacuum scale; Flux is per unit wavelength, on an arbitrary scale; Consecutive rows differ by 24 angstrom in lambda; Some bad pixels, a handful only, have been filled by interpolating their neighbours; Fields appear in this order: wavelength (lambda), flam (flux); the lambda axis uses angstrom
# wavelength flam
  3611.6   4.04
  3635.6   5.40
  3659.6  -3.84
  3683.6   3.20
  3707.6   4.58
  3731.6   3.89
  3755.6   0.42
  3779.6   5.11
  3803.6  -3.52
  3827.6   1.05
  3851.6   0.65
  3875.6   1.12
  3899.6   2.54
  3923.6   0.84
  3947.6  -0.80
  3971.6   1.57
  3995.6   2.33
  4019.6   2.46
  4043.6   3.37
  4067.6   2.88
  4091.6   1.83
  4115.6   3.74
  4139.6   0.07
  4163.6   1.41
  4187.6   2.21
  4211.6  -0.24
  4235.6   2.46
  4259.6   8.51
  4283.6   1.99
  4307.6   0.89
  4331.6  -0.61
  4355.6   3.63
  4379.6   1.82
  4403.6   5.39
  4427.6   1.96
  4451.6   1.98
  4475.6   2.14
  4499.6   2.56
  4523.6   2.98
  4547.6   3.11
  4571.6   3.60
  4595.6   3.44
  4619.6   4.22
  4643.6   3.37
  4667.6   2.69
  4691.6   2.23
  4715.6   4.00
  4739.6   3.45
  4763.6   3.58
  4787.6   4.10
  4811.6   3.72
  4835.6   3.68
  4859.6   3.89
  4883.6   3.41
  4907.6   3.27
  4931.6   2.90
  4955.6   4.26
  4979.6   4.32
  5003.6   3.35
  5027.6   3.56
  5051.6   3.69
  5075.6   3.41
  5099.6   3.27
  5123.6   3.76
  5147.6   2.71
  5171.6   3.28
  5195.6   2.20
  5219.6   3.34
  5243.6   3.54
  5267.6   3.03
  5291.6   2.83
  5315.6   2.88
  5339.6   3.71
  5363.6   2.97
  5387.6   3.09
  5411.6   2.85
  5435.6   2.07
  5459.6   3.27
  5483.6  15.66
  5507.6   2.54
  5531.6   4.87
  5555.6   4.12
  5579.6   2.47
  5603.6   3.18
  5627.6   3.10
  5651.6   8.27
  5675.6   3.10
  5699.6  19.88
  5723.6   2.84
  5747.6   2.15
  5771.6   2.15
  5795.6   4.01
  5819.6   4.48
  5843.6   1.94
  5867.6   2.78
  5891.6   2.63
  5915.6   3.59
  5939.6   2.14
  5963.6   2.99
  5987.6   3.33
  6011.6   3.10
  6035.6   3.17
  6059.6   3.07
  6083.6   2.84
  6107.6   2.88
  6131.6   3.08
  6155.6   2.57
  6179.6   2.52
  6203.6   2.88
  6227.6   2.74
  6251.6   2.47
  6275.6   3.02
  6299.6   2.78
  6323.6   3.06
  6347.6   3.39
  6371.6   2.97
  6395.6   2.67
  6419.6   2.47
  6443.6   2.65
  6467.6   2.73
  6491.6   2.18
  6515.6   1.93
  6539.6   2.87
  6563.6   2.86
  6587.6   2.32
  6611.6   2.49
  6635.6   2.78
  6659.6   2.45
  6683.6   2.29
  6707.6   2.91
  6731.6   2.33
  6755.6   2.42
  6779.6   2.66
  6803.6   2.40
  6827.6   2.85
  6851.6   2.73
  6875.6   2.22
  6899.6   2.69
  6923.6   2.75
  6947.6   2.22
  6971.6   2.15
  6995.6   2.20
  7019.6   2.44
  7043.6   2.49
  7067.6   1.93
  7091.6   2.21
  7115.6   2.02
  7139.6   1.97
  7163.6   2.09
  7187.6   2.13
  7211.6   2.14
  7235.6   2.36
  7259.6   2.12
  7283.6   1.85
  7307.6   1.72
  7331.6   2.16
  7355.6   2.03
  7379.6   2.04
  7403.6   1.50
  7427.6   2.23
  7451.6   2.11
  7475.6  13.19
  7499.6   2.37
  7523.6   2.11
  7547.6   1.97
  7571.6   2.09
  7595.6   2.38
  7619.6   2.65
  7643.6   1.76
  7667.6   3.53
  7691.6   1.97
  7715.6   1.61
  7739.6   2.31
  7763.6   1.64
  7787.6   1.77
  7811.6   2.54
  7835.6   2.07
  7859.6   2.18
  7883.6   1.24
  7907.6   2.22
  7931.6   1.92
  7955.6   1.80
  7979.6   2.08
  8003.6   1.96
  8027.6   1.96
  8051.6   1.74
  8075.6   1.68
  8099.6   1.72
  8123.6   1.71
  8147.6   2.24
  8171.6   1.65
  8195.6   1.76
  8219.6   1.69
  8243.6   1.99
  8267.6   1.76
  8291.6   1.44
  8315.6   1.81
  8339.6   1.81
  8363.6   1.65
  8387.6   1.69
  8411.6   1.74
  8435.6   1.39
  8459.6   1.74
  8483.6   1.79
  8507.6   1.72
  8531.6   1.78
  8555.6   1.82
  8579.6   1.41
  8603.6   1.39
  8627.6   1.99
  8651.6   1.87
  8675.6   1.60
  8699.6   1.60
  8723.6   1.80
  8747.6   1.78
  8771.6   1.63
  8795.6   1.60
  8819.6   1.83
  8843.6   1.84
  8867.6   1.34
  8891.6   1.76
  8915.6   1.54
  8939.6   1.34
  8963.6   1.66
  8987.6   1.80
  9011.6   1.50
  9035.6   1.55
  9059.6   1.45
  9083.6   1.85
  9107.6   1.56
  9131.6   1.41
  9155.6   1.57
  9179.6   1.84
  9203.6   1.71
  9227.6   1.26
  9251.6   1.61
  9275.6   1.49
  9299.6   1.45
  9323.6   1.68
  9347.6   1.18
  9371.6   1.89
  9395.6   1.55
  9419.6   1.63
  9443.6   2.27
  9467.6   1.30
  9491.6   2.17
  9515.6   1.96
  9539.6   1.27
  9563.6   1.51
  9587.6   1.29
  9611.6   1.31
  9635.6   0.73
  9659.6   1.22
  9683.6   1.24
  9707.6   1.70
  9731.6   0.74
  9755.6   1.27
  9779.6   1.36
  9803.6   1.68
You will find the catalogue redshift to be 0.140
